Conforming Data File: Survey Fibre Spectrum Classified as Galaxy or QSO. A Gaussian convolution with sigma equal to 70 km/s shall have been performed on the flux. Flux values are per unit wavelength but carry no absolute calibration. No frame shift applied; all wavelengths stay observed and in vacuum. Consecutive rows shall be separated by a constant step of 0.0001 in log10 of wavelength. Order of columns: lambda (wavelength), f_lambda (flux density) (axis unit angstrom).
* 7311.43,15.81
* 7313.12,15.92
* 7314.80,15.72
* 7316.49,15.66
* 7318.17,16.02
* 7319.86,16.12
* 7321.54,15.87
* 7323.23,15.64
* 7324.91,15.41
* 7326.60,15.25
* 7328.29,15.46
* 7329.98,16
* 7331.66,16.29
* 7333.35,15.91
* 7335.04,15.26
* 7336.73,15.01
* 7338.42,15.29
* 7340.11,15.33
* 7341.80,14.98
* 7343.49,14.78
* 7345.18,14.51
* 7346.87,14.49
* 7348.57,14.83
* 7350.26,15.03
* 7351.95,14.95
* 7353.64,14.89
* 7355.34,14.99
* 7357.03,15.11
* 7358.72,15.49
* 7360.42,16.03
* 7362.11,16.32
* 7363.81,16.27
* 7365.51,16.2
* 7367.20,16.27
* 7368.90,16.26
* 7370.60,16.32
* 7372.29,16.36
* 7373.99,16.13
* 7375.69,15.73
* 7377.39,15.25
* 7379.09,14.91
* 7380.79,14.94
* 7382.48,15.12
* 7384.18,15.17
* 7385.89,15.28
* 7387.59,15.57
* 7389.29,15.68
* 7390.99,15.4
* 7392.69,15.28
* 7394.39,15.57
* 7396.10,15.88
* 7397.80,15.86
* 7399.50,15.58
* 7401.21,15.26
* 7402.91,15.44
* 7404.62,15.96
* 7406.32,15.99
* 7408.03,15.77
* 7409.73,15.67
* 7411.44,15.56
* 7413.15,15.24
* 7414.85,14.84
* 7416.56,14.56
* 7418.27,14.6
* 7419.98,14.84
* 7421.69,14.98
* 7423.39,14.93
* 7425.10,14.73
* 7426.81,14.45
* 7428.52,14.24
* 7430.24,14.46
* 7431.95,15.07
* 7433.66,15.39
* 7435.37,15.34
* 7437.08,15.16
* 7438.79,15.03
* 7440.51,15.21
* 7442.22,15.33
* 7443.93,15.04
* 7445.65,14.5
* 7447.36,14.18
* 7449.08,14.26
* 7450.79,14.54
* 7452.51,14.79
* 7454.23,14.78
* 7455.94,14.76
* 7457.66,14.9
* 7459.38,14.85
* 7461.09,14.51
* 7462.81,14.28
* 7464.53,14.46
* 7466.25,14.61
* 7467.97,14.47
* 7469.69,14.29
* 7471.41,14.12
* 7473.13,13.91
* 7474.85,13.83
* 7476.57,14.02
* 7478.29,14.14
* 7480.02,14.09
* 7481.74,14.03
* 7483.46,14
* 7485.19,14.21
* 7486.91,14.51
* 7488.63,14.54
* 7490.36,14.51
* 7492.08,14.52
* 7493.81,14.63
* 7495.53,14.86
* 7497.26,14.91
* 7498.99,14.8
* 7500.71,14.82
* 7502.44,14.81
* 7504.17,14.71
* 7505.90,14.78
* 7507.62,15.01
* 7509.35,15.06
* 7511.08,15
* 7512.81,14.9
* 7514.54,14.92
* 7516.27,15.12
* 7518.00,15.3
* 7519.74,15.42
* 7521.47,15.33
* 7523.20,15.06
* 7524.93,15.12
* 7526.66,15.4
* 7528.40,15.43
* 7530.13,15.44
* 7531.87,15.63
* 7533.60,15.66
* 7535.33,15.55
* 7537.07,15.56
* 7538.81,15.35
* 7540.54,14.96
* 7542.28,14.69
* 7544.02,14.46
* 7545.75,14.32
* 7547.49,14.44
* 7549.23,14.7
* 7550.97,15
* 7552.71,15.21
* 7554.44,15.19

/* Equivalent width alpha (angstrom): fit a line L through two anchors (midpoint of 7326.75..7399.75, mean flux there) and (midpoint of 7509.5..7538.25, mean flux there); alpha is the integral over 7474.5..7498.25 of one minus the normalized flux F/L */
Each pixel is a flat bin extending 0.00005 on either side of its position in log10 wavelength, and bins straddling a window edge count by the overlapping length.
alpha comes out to 1.5 angstrom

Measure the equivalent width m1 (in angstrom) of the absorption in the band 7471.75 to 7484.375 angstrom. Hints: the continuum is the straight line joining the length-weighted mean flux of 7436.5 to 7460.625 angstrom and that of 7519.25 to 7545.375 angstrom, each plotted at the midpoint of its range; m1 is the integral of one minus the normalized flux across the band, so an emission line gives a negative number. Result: 0.8 angstrom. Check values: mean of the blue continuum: 14.8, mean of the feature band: 14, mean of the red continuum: 15.3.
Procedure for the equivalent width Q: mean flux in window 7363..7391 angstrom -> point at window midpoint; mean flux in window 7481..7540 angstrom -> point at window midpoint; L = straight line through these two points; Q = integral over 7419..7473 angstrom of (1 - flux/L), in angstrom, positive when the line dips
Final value 2.2 angstrom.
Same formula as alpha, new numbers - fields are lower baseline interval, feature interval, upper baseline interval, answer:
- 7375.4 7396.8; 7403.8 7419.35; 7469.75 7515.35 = -0.20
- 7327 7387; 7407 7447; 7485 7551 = 0.67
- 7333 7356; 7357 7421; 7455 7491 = -3.50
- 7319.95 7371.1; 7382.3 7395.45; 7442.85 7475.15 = -0.26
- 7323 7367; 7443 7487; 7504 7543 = 2.52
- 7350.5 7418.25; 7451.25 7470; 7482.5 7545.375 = 0.73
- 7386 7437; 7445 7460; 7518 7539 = 0.67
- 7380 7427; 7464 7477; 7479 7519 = 0.58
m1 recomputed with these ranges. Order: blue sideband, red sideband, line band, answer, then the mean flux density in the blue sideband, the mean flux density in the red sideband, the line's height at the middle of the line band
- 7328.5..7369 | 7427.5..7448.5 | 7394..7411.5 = -0.68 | 15.4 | 14.9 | 15.1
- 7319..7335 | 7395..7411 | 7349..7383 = 0.22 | 15.7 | 15.7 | 15.7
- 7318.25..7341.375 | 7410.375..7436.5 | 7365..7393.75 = -0.76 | 15.6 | 14.9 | 15.2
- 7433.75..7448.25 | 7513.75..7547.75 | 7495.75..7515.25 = 0.31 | 15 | 15.2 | 15.1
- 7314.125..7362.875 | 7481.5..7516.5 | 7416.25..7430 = 0.34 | 15.4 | 14.7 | 15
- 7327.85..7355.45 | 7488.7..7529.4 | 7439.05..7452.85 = 0.28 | 15.2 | 15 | 15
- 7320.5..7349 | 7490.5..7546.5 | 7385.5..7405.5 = -0.45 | 15.3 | 15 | 15.2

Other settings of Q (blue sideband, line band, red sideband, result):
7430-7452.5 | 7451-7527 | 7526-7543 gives 2.42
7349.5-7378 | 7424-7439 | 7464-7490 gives -0.04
